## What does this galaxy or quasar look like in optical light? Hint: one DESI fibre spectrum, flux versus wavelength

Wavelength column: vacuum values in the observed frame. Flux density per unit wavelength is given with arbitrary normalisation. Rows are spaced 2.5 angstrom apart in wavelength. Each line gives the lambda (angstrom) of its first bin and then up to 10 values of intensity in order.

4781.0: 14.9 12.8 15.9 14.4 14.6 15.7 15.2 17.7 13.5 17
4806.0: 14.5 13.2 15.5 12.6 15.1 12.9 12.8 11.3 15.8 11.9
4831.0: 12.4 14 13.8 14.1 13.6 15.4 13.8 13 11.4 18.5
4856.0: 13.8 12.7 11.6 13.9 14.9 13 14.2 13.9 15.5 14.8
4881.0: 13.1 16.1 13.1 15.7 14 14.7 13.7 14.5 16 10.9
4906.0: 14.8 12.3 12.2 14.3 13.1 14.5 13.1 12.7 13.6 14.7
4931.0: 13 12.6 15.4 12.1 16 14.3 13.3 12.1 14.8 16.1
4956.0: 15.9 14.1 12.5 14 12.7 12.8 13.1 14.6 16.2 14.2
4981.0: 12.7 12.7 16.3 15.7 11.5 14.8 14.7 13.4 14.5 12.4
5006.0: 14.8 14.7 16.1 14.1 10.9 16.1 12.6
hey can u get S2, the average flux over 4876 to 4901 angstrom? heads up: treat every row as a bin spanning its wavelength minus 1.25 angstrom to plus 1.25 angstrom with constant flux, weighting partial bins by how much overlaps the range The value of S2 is 14.5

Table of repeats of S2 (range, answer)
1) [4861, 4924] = 13.9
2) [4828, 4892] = 14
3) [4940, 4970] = 14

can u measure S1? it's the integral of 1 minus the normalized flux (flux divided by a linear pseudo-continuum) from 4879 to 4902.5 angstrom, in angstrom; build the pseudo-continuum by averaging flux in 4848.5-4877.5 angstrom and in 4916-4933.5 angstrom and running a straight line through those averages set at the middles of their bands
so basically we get -1.35 angstrom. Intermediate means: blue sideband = 13.9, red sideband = 13.5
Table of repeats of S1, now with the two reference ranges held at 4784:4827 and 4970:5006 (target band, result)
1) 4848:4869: 1.0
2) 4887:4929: 1.4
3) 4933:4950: 0.5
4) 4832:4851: 0.9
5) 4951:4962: -0.4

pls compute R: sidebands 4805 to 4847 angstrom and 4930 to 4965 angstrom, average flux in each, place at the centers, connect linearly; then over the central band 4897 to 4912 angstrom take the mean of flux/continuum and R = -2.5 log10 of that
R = 0.033 mag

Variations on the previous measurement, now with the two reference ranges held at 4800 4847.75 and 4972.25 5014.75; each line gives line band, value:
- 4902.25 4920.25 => 0.074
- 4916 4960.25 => 0.015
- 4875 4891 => -0.048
